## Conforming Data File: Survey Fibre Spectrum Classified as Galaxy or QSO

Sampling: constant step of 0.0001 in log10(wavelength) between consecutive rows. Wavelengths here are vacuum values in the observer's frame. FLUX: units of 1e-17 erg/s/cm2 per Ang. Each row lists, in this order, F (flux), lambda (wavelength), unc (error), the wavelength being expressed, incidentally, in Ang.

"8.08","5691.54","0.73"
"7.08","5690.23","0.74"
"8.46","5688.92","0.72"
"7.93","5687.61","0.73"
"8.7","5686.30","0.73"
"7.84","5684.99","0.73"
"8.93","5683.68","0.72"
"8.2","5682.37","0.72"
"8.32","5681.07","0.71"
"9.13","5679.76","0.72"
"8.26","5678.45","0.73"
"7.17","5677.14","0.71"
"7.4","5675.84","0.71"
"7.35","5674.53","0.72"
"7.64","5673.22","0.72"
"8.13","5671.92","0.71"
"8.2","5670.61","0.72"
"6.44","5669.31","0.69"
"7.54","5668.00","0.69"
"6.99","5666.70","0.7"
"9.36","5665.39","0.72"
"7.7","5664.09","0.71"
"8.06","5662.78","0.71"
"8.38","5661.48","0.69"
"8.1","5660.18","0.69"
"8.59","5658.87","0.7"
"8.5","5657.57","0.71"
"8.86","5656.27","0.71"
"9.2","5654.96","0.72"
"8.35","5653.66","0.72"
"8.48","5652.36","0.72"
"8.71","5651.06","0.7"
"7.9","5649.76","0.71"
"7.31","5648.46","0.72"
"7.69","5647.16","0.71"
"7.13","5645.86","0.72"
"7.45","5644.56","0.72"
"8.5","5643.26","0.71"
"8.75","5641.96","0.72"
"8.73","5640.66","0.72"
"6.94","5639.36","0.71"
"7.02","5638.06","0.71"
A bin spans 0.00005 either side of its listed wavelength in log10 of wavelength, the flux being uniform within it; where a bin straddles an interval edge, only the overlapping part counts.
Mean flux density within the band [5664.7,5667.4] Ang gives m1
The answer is 8.17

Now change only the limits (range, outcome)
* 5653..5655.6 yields 8.78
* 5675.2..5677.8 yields 7.3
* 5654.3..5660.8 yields 8.64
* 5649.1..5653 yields 8.37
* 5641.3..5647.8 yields 7.9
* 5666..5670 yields 7.03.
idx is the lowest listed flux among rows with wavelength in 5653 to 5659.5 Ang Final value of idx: 8.35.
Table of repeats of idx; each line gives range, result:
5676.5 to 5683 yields 7.17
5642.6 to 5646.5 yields 7.13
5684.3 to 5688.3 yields 7.84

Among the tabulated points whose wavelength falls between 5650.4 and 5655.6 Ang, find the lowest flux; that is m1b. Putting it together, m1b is 8.35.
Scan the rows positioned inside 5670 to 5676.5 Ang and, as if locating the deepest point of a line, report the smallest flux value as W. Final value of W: 7.35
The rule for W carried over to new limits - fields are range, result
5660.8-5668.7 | 6.99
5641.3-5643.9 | 8.5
